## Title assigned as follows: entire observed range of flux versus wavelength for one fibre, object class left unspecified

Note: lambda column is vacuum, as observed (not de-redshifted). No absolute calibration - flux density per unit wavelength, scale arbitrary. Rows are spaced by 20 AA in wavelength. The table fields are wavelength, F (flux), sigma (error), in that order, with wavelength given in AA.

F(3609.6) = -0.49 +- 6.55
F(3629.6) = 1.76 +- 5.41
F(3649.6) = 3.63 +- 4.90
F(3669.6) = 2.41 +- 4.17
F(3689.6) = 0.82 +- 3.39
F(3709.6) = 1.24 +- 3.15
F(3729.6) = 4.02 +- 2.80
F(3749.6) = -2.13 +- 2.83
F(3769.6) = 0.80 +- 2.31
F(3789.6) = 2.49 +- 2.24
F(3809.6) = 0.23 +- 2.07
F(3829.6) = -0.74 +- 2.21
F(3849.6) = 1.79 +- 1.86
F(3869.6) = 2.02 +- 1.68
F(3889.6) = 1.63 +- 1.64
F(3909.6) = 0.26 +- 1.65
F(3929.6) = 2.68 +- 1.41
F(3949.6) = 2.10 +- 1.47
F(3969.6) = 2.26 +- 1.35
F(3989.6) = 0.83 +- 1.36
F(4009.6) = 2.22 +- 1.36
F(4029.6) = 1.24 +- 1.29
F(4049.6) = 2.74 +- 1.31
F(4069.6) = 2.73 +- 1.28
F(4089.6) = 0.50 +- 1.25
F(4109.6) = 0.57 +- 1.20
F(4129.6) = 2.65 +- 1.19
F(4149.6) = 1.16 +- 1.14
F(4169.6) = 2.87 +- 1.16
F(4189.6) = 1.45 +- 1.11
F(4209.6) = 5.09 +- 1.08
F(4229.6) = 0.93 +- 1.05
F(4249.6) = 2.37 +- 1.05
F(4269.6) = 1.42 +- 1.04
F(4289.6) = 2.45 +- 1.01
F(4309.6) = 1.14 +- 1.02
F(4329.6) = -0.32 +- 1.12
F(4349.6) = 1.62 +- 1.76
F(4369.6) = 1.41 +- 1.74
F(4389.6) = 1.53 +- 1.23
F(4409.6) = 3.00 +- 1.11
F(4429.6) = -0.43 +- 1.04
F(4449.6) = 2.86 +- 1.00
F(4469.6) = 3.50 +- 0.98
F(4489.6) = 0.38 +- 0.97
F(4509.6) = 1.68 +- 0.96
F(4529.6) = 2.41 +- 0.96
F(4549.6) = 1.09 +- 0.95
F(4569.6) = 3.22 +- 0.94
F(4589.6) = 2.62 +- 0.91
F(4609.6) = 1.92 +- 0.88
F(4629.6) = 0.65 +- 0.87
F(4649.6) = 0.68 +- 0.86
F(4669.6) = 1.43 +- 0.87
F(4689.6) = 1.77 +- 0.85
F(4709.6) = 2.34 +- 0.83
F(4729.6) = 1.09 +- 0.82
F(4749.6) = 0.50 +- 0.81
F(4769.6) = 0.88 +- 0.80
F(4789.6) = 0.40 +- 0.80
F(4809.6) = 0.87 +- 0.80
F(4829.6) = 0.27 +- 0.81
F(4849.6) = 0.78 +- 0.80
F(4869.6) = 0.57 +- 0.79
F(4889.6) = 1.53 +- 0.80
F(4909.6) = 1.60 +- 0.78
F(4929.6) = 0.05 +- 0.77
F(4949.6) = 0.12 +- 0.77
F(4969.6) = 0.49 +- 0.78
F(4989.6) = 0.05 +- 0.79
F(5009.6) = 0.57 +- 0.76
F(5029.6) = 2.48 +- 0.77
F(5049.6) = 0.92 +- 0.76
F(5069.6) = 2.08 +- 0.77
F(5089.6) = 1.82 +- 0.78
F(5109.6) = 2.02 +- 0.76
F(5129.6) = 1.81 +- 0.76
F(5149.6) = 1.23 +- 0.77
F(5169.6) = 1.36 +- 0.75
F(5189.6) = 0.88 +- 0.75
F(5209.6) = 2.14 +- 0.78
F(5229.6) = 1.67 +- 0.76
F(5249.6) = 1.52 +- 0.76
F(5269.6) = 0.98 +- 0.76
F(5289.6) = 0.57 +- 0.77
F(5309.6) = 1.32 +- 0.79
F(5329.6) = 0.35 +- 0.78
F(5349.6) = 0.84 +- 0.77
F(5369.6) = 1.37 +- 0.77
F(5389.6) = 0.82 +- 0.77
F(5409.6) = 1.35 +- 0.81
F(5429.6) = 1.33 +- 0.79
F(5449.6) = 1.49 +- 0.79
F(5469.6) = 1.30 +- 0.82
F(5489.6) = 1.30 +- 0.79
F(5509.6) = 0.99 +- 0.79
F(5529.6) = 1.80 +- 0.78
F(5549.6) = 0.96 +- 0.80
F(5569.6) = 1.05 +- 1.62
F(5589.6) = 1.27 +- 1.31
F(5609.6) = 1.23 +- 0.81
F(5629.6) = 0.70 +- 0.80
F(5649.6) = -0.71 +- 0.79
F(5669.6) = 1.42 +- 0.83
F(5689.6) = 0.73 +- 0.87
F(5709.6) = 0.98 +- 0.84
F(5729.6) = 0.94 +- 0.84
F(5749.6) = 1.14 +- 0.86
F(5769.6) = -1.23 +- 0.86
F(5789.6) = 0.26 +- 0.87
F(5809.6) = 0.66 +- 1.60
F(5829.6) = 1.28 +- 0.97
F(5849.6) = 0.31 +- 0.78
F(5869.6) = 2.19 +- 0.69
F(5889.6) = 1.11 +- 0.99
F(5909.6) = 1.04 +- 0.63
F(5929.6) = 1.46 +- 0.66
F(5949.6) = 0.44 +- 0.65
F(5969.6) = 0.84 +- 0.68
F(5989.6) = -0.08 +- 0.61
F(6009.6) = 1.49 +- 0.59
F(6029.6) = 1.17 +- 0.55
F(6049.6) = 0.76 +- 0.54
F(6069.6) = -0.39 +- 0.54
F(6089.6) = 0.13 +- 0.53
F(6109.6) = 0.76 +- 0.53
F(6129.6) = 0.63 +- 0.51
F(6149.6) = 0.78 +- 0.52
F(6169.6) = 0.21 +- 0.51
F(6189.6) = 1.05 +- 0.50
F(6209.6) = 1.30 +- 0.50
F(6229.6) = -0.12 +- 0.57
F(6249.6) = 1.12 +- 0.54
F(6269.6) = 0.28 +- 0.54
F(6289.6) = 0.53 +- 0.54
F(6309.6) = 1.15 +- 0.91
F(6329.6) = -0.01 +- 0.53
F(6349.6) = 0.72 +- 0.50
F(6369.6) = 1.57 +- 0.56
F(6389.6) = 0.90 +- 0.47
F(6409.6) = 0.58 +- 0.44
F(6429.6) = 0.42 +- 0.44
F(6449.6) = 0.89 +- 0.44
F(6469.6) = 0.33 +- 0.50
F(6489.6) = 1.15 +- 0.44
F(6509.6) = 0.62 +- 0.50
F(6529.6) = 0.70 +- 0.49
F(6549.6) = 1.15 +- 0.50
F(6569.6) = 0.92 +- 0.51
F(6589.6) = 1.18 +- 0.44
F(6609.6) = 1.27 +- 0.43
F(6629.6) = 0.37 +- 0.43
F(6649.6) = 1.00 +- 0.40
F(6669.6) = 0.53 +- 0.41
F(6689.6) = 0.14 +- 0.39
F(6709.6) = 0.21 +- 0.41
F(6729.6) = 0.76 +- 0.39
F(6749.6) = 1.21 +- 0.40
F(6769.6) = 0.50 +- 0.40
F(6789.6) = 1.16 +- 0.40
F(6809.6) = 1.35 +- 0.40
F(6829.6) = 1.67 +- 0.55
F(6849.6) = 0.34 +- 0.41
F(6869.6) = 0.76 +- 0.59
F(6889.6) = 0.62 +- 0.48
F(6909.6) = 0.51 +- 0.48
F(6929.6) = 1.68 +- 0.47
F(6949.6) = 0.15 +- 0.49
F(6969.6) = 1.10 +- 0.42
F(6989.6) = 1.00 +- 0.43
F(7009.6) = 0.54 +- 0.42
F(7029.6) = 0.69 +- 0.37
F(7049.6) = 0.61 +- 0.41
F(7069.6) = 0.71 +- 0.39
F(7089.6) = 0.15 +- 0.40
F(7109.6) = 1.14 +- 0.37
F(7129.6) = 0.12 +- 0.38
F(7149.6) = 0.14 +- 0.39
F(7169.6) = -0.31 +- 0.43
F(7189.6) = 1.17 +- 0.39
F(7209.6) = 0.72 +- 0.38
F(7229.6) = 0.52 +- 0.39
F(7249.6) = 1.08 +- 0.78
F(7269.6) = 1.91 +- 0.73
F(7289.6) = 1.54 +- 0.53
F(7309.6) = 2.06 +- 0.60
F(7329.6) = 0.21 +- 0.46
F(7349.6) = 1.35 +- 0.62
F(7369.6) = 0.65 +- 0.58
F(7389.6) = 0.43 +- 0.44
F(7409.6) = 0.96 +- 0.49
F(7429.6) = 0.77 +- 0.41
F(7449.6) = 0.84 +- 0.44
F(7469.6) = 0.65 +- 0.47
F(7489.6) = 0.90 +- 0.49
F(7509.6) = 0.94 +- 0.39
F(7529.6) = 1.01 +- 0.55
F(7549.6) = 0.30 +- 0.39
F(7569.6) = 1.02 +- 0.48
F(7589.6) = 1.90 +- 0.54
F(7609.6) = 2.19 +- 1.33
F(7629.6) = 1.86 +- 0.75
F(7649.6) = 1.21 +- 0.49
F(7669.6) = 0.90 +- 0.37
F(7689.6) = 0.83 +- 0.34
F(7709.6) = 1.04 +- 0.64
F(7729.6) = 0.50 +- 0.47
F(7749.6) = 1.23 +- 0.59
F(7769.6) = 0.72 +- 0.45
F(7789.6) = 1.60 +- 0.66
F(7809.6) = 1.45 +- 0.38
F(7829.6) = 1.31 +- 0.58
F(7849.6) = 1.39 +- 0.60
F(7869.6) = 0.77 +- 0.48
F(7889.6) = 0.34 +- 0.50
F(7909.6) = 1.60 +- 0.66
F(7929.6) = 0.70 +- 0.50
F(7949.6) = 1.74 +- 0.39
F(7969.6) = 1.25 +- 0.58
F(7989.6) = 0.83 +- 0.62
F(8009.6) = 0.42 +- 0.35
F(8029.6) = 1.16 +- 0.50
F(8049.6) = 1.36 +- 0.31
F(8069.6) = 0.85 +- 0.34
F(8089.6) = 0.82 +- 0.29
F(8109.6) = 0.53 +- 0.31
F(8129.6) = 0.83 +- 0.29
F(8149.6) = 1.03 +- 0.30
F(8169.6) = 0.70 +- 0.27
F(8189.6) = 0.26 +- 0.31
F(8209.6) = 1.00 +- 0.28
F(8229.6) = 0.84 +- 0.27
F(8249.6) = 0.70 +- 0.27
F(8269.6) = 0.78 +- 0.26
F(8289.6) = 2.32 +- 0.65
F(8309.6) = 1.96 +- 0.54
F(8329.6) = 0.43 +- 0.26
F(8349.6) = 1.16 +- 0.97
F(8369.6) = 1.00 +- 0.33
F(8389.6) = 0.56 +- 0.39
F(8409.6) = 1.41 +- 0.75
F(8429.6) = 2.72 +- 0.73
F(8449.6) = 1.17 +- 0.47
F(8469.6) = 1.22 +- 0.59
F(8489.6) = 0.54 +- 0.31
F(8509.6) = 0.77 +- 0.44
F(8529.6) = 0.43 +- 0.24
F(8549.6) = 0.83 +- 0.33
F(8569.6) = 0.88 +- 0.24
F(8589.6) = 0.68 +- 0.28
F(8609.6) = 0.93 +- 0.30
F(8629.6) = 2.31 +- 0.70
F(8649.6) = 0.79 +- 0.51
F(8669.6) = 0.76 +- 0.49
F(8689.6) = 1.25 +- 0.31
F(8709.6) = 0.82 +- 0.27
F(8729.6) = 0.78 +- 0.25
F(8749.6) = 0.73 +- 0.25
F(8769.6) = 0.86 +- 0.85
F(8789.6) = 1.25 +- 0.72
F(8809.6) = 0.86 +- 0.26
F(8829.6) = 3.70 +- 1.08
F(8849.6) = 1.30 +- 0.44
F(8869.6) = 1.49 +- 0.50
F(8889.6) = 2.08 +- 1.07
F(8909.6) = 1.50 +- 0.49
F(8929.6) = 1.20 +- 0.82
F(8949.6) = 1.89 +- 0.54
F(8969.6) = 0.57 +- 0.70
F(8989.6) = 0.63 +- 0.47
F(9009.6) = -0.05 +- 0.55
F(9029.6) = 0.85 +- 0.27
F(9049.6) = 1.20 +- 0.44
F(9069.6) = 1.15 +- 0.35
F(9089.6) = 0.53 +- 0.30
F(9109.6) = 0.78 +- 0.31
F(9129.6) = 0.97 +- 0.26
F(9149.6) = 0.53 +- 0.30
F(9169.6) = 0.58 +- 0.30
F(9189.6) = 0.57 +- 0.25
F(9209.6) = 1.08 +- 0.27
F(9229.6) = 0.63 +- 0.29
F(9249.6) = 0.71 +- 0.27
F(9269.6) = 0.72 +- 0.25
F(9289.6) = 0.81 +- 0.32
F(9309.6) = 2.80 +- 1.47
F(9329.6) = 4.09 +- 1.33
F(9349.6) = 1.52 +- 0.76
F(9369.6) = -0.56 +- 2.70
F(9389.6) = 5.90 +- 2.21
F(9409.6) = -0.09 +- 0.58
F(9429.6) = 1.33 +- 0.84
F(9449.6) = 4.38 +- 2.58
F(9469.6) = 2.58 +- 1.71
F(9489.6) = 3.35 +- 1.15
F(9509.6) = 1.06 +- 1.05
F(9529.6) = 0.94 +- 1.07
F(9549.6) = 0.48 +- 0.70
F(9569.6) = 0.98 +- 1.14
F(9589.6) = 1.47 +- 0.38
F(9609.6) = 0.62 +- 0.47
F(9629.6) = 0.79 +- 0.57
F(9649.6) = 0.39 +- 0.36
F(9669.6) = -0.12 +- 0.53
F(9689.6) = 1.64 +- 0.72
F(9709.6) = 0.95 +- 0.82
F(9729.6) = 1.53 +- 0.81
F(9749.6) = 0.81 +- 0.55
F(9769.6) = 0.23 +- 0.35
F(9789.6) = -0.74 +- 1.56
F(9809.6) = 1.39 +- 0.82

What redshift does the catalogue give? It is 1.516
